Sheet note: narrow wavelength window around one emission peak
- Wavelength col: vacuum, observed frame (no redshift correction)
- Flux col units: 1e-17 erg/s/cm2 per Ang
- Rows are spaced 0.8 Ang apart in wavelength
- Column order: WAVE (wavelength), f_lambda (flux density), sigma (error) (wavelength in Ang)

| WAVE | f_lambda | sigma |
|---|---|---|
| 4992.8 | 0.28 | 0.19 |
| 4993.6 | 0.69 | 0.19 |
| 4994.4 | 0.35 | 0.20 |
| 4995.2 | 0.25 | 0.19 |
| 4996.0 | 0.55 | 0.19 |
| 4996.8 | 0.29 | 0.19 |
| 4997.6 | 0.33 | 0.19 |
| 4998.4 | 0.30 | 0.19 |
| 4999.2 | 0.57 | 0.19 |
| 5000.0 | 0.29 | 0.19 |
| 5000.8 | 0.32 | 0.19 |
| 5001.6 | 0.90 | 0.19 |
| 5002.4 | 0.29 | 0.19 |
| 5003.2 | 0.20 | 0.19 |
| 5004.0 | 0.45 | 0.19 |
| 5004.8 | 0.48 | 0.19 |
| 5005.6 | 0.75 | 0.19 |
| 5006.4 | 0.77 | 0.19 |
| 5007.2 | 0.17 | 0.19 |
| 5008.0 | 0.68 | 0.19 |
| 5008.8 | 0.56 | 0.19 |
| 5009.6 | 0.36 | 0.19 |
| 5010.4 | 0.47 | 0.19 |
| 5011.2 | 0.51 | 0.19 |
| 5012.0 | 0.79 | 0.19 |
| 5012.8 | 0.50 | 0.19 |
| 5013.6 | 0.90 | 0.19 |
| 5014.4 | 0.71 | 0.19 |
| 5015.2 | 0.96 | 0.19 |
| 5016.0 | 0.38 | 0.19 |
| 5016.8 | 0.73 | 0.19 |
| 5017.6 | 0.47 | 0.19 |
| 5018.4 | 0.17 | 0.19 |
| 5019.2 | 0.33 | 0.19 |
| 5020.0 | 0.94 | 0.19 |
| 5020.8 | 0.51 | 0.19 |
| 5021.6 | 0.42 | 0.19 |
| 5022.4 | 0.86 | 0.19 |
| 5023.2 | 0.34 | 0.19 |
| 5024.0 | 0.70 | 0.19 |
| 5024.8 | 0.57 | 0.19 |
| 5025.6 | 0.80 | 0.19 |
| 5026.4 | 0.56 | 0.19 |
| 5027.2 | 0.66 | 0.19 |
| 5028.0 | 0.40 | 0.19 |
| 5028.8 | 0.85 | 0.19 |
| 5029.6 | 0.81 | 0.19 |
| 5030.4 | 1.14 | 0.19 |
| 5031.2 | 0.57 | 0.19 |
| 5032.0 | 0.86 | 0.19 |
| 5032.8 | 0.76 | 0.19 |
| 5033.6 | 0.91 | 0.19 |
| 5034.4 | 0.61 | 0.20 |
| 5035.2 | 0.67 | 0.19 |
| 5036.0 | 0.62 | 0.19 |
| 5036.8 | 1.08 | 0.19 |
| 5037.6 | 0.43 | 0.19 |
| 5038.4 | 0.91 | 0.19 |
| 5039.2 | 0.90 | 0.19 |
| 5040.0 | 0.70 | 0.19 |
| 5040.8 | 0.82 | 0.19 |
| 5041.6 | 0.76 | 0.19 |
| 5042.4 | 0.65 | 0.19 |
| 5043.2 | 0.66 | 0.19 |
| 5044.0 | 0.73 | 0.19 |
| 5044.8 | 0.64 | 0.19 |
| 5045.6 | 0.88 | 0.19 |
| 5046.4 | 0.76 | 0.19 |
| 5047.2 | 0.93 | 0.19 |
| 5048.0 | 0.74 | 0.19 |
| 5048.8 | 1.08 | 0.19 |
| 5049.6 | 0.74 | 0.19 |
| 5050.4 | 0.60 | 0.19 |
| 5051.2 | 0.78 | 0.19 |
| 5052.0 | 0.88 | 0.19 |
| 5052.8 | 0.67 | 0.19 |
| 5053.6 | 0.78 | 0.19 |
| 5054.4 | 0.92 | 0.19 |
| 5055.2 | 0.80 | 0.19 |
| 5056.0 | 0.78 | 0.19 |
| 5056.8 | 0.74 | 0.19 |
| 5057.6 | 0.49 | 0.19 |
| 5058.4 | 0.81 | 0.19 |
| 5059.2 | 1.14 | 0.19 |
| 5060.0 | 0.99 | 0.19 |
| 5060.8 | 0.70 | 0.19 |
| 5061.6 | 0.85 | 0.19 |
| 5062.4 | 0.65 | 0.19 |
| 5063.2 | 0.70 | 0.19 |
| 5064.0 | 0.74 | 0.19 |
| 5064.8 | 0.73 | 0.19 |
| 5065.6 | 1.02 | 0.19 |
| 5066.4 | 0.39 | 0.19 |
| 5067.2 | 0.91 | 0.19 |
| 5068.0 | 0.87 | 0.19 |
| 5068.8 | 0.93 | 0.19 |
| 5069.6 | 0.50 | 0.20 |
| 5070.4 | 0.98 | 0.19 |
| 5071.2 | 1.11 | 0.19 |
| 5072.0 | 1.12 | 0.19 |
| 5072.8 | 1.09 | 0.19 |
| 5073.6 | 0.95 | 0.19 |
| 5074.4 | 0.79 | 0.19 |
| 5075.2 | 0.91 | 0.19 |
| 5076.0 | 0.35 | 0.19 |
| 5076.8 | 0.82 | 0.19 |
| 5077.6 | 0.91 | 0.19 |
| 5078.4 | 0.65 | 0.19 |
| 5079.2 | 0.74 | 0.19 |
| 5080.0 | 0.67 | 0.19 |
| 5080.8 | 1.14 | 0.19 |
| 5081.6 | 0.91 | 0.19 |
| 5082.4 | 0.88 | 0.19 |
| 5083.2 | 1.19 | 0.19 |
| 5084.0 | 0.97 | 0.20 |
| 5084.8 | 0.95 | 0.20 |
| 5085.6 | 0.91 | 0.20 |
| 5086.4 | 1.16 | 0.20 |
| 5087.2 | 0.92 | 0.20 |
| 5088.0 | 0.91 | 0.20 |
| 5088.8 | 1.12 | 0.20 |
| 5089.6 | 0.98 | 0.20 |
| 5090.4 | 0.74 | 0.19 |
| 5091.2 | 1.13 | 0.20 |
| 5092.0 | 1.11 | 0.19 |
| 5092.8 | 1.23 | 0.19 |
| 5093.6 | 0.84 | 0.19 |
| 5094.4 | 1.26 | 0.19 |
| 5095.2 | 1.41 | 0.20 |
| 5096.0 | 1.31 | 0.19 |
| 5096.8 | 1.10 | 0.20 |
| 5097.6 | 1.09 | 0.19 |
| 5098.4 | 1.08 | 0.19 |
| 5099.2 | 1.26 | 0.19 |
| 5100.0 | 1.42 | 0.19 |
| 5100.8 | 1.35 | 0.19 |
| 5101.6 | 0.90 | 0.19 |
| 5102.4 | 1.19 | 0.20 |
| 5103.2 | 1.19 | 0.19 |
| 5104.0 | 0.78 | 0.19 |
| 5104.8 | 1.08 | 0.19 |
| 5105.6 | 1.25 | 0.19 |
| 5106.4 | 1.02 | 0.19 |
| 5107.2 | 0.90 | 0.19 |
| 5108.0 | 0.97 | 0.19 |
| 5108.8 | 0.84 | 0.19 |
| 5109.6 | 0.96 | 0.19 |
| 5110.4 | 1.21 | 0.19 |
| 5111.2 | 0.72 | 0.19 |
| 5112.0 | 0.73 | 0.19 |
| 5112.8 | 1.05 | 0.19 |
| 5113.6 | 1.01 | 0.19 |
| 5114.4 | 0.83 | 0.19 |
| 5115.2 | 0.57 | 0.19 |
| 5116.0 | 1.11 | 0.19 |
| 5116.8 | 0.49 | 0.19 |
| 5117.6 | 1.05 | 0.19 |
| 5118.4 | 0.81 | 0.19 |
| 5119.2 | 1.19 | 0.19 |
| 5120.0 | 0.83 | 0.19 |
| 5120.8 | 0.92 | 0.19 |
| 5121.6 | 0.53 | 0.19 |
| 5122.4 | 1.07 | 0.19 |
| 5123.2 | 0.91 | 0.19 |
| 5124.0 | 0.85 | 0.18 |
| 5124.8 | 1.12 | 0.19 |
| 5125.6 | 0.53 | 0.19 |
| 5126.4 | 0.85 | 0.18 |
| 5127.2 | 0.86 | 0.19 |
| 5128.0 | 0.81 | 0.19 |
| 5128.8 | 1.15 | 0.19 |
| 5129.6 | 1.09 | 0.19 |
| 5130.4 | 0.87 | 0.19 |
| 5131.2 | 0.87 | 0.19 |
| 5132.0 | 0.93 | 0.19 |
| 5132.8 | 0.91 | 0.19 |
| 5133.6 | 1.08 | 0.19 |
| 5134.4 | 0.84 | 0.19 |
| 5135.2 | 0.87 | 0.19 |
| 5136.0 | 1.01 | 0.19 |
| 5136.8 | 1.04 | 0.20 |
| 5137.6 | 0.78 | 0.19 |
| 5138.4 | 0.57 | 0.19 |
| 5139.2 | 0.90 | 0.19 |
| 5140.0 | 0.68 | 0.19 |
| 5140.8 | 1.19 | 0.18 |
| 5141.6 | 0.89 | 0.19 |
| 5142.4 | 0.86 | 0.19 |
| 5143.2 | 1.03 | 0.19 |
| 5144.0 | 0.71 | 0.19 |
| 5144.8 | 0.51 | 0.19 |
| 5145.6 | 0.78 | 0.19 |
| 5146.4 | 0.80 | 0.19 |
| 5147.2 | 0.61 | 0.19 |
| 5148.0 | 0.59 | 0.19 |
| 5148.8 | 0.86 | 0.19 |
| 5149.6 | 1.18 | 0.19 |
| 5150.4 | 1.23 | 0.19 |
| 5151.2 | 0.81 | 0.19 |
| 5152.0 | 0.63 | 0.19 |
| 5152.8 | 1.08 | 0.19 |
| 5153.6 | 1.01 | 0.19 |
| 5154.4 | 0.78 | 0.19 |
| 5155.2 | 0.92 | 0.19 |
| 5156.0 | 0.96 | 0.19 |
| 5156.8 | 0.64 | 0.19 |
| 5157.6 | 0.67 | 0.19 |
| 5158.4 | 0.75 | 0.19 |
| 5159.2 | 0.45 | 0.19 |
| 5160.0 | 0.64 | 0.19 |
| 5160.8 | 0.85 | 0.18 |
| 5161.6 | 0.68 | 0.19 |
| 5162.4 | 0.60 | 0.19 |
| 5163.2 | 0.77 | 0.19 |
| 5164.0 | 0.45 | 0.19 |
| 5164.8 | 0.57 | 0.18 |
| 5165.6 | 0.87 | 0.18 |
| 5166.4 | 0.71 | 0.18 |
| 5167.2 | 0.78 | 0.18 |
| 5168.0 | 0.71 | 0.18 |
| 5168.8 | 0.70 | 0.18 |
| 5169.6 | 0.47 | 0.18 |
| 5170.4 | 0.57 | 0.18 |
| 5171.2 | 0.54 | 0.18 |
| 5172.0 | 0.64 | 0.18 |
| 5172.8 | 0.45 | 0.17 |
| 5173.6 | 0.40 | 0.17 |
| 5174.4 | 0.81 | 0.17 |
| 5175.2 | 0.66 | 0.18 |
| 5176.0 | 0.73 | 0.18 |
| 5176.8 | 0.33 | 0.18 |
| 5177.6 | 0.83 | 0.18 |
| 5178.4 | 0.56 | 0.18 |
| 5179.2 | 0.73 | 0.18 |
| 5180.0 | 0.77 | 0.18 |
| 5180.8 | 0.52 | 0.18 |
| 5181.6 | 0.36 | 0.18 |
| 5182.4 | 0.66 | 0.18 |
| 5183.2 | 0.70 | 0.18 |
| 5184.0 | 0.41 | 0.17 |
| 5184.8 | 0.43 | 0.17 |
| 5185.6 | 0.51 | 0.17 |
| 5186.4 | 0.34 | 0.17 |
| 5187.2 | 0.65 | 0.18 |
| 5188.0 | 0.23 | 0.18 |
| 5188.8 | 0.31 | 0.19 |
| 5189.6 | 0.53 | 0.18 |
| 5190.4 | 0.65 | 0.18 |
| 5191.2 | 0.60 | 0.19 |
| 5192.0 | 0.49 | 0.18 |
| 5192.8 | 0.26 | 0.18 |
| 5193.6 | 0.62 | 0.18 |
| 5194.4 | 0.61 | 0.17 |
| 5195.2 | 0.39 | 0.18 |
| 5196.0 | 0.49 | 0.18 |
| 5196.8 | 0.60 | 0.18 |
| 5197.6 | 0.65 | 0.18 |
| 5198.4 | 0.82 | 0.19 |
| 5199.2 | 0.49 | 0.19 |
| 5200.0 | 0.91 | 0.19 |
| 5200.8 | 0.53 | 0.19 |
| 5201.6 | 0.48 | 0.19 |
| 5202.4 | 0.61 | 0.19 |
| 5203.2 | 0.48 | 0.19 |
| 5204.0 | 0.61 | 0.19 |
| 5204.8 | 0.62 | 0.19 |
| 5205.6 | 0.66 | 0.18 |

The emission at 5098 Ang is C IV 1549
